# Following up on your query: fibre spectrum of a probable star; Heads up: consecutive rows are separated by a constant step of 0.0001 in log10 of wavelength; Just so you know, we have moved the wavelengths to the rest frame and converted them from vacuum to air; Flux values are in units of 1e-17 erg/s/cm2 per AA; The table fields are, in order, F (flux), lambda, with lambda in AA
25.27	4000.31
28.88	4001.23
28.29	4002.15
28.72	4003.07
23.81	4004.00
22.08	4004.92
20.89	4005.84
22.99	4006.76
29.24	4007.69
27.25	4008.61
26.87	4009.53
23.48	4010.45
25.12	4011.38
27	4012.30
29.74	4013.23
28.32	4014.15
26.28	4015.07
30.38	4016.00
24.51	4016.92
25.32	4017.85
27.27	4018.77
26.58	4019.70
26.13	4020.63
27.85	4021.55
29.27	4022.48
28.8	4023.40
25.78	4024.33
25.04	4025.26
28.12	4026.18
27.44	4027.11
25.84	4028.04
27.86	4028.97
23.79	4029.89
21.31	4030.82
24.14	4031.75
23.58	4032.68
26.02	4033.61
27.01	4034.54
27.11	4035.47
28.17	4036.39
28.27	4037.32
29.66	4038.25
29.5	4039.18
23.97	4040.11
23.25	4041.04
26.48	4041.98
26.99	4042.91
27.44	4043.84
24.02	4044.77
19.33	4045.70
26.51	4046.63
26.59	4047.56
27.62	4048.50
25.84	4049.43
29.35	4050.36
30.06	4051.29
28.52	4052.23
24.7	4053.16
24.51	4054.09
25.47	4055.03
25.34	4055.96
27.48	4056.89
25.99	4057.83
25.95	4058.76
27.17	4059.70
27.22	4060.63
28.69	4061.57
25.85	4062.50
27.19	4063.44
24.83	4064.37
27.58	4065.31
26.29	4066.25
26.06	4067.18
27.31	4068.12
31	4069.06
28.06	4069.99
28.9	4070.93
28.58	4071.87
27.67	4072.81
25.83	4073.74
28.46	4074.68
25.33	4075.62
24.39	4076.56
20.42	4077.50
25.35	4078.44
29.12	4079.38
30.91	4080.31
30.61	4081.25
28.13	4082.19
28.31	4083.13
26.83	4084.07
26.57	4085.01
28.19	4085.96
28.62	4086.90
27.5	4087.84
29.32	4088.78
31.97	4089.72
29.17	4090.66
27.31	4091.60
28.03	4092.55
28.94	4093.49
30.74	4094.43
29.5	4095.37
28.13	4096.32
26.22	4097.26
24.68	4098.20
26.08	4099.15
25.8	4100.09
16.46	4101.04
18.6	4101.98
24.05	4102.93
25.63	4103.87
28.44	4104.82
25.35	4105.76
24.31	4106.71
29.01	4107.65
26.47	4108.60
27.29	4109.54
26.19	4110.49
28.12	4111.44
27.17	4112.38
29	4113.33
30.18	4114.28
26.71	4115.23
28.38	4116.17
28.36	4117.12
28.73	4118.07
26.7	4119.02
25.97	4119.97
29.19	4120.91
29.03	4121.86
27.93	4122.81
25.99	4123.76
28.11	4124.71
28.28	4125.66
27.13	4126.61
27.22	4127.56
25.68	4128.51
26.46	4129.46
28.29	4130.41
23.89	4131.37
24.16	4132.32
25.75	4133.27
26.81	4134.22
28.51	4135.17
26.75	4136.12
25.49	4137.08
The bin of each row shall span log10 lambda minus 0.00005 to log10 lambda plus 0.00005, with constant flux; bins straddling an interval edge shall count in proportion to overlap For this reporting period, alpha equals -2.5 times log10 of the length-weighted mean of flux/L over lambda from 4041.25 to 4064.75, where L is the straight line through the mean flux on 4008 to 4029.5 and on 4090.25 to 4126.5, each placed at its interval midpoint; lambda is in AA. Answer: 0.03 mag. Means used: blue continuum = 27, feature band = 26.3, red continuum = 27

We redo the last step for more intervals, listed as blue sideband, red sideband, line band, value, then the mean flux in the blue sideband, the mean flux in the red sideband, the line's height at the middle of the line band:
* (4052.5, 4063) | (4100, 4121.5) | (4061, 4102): -0.036 mag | 26.3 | 26.4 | 26.3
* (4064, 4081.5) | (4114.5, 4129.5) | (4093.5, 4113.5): 0.054 mag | 27.2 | 27.6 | 27.4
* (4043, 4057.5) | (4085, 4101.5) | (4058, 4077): -0.017 mag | 26.2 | 27.4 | 26.7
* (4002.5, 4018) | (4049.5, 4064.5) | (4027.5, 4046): 0.030 mag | 26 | 26.8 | 26.5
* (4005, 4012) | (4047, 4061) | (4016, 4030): -0.053 mag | 25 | 26.8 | 25.6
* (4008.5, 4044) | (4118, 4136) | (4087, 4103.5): 0.008 mag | 26.6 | 27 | 26.9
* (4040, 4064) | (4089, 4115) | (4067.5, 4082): -0.039 mag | 26.2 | 26.8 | 26.5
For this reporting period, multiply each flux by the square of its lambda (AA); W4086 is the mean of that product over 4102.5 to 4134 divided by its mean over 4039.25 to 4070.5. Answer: 1.1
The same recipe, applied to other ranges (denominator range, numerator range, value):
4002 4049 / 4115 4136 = 1.09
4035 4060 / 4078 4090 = 1.10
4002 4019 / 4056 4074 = 1.07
